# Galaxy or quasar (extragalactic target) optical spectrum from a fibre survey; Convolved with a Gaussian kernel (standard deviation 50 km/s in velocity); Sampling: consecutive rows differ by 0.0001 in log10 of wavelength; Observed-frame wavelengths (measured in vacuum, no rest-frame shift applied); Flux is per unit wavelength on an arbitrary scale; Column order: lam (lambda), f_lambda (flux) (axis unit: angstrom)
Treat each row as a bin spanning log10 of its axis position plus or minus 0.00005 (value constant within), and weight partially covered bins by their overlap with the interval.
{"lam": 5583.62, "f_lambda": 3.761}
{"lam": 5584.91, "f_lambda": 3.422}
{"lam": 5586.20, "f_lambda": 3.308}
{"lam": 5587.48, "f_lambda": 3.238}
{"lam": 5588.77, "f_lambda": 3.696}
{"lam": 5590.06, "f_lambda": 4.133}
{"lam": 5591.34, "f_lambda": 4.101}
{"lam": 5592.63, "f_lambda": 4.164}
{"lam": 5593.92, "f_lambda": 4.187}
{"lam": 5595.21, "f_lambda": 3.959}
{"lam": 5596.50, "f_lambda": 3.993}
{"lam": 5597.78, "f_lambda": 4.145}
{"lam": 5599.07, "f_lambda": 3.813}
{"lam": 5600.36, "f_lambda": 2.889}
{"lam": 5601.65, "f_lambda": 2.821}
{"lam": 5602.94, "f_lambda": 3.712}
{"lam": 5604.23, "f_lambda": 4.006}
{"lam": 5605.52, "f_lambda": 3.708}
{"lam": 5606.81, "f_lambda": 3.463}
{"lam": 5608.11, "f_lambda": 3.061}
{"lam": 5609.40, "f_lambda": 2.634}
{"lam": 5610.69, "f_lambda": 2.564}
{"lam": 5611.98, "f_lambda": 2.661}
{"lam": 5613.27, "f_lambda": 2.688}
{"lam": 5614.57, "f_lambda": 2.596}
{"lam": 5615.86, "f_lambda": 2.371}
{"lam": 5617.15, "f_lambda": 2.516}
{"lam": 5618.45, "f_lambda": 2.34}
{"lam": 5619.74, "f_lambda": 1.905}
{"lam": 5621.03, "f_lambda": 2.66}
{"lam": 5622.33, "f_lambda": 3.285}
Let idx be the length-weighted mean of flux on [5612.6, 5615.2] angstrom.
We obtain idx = 2.64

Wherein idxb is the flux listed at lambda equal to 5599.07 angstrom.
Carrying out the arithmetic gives 3.813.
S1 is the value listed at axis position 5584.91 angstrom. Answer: 3.422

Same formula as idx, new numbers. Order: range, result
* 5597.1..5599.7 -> 3.99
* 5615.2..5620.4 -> 2.29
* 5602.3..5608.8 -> 3.58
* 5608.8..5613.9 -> 2.64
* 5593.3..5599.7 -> 4.02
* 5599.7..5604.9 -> 3.36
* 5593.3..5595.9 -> 4.07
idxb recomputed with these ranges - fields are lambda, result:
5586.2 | 3.308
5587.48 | 3.238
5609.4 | 2.634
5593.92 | 4.187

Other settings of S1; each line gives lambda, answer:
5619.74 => 1.905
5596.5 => 3.993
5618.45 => 2.34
